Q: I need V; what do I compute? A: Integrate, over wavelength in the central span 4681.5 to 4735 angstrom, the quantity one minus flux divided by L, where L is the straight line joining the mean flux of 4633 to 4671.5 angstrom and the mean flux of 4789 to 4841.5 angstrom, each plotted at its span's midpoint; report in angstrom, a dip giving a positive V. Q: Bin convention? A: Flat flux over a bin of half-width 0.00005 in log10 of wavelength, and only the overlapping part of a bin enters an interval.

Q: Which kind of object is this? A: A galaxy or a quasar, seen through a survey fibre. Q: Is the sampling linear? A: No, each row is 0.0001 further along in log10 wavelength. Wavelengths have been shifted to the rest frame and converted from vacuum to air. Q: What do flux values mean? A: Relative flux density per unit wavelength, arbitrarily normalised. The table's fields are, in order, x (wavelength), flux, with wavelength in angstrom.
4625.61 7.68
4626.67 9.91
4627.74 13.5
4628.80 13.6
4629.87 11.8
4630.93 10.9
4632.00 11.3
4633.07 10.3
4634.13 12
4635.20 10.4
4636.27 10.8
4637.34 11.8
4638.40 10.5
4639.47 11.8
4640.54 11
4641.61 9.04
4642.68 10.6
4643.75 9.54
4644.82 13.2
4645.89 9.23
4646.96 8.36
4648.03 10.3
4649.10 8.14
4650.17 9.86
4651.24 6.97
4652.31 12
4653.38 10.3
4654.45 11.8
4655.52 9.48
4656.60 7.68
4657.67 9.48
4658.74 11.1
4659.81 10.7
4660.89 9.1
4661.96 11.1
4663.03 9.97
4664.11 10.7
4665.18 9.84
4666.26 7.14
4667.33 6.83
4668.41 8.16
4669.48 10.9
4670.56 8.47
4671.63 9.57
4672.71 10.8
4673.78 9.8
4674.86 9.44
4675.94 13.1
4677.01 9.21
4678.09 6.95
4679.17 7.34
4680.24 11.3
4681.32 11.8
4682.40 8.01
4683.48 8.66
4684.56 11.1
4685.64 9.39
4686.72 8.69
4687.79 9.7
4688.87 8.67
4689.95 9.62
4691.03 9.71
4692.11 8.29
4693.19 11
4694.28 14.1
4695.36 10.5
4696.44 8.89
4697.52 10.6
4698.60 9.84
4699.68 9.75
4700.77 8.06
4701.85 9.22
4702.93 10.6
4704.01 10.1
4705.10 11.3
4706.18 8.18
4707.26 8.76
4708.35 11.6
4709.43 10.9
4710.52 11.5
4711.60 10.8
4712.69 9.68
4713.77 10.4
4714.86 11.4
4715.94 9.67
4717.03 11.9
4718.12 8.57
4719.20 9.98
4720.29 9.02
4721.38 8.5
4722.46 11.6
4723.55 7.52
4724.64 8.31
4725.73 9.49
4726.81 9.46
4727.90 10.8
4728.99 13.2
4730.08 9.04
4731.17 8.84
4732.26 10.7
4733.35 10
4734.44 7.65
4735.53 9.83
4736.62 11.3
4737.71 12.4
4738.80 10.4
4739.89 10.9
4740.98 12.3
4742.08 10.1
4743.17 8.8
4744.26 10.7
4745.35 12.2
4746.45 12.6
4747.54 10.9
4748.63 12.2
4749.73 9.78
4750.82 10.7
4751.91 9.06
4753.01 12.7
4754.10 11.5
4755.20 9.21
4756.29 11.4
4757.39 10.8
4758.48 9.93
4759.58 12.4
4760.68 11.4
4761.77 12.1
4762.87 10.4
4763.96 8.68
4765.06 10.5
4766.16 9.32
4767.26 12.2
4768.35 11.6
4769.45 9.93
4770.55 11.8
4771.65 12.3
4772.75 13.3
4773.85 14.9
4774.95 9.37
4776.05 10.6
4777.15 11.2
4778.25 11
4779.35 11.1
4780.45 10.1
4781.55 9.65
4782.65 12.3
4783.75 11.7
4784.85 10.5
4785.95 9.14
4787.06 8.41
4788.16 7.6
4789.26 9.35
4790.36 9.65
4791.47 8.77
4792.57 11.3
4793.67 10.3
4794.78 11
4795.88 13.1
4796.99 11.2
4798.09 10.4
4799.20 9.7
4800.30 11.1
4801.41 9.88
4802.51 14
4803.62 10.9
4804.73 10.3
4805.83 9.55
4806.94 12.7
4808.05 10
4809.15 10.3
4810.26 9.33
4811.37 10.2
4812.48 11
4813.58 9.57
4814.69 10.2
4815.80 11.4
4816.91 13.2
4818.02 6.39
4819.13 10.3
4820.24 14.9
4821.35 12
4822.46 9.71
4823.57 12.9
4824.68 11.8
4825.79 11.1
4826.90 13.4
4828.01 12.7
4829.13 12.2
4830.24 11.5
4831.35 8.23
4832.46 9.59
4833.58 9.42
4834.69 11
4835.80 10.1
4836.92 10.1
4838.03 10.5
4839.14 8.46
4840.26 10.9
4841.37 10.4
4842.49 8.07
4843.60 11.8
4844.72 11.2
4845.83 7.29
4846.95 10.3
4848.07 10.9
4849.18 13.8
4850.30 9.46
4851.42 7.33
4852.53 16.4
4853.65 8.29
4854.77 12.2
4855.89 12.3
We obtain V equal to 1.9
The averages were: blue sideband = 9.95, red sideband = 10.8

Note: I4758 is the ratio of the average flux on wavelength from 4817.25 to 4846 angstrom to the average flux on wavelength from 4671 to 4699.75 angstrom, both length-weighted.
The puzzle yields 1.08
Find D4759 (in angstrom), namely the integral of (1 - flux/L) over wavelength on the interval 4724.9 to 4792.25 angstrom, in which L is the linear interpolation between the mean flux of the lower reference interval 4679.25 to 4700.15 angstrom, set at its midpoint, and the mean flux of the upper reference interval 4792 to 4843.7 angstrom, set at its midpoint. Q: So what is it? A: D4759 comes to -1.7 angstrom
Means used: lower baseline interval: 9.93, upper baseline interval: 10.8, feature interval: 10.7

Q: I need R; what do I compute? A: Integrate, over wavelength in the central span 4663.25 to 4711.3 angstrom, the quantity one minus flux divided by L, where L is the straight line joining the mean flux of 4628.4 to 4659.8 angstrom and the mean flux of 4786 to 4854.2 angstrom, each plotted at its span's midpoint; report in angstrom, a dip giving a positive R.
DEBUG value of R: 3.4 angstrom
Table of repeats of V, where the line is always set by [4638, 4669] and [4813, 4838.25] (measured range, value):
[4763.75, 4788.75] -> -0.3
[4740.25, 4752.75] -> -0.6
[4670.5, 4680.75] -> 0.3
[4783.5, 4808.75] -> 0.8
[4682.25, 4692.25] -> 0.8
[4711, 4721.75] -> 0.2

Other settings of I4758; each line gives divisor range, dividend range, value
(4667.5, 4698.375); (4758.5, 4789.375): 1.11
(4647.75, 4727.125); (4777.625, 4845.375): 1.09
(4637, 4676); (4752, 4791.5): 1.09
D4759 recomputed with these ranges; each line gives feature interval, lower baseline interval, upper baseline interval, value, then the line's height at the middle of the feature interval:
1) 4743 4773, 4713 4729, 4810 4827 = -2.0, 10.3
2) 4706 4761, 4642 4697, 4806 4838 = -1.1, 10.2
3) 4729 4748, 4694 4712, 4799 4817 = -0.3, 10.4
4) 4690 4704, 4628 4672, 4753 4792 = 0.5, 10.4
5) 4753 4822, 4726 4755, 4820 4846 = -0.4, 10.7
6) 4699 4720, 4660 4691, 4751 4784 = -0.1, 10.1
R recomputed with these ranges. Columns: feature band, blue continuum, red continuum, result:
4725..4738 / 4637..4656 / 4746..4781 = 0.8 angstrom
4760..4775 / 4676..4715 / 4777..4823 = -1.4 angstrom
